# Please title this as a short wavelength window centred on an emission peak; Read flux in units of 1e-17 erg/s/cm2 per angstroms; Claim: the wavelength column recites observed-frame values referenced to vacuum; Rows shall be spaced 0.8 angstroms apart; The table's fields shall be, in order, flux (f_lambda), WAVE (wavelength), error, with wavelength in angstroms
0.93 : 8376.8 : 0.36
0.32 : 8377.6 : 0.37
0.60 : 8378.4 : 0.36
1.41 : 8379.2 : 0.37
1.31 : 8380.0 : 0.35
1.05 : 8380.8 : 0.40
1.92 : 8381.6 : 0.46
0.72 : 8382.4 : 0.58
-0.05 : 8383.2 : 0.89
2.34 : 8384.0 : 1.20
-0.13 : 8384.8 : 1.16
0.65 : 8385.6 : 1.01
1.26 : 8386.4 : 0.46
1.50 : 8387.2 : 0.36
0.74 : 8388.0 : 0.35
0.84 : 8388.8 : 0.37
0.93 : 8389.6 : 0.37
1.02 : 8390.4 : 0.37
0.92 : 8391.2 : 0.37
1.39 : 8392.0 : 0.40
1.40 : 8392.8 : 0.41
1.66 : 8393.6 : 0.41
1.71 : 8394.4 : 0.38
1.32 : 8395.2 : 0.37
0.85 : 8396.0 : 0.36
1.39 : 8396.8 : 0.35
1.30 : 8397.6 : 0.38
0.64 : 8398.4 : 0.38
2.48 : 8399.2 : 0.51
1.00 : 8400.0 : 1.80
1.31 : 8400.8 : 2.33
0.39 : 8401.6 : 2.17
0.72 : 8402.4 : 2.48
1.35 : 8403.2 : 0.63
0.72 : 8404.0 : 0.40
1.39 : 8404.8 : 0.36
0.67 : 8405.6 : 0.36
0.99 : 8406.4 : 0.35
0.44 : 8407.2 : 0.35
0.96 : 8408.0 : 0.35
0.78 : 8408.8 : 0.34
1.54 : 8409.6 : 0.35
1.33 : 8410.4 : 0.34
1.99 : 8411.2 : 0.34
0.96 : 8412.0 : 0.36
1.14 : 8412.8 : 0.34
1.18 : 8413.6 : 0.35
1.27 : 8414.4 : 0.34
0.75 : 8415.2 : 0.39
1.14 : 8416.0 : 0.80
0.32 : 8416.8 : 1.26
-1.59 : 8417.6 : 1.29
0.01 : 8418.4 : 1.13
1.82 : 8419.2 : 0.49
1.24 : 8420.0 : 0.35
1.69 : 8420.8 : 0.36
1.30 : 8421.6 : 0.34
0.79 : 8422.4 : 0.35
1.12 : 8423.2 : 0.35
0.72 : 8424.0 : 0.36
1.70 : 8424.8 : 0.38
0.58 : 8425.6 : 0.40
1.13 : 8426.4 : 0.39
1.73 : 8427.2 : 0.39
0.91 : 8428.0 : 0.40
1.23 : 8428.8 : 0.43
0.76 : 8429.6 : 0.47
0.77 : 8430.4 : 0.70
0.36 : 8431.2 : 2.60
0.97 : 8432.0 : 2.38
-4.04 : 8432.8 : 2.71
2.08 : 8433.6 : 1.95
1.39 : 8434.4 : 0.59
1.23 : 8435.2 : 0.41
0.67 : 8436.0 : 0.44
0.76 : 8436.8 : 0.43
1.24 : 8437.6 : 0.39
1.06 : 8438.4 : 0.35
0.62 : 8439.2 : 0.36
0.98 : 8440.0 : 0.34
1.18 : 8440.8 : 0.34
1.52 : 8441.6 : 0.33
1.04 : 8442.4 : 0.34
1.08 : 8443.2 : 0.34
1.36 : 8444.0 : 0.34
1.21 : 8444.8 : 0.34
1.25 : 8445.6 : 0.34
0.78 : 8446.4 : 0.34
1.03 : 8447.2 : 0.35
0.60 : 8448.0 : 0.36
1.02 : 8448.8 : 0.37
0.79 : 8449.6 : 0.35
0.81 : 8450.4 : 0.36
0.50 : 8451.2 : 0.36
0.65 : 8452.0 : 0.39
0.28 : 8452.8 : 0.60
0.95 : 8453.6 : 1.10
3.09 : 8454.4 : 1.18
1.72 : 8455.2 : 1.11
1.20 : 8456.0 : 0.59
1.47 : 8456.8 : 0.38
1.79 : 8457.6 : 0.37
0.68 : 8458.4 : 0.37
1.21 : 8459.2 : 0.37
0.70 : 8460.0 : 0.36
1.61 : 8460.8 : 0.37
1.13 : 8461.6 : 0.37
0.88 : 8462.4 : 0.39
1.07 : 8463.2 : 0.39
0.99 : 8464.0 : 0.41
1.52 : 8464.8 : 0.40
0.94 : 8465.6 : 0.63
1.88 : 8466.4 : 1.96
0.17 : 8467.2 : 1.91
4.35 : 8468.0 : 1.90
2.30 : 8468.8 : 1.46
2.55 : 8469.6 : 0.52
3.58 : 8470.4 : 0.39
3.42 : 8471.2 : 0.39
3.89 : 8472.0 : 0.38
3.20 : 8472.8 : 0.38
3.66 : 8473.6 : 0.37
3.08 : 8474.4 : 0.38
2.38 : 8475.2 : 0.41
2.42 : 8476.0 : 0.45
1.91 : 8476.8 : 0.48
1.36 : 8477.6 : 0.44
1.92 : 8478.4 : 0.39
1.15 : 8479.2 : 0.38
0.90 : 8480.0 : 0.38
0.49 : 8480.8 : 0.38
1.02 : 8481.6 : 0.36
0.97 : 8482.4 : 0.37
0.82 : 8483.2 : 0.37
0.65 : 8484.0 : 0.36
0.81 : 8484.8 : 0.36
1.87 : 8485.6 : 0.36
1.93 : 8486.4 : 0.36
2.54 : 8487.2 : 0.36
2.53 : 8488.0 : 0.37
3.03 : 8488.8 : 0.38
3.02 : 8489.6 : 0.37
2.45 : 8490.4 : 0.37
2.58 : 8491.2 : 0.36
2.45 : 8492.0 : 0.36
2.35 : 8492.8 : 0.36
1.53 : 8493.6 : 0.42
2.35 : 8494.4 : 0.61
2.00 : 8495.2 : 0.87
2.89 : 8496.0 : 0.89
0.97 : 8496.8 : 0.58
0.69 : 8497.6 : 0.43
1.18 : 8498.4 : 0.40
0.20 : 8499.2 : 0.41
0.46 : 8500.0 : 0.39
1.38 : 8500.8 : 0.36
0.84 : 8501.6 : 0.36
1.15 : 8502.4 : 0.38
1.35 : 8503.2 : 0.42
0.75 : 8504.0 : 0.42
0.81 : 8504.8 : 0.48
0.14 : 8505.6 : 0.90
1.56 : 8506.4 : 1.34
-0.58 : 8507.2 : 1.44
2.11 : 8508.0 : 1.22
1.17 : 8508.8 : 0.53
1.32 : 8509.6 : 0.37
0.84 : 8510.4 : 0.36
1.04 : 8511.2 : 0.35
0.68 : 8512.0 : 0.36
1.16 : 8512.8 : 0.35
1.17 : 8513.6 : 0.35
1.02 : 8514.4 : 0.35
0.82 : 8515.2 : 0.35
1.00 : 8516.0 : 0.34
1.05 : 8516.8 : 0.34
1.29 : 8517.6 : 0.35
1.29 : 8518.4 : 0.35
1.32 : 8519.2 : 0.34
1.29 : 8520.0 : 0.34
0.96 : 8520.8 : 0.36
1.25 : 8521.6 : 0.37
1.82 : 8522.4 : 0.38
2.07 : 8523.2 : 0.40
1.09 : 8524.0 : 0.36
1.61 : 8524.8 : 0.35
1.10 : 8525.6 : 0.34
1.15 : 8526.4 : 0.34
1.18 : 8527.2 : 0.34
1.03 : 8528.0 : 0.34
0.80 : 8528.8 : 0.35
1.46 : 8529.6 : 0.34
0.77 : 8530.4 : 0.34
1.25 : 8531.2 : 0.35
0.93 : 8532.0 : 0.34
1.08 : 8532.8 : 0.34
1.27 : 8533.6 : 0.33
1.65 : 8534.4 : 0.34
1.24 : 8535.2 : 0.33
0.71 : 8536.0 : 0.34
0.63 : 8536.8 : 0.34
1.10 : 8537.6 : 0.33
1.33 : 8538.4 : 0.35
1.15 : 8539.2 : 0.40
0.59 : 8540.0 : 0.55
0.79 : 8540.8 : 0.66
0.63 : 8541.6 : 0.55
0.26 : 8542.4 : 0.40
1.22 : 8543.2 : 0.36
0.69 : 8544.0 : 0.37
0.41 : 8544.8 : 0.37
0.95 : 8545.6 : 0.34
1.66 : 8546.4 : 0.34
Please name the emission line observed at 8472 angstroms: [S II]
